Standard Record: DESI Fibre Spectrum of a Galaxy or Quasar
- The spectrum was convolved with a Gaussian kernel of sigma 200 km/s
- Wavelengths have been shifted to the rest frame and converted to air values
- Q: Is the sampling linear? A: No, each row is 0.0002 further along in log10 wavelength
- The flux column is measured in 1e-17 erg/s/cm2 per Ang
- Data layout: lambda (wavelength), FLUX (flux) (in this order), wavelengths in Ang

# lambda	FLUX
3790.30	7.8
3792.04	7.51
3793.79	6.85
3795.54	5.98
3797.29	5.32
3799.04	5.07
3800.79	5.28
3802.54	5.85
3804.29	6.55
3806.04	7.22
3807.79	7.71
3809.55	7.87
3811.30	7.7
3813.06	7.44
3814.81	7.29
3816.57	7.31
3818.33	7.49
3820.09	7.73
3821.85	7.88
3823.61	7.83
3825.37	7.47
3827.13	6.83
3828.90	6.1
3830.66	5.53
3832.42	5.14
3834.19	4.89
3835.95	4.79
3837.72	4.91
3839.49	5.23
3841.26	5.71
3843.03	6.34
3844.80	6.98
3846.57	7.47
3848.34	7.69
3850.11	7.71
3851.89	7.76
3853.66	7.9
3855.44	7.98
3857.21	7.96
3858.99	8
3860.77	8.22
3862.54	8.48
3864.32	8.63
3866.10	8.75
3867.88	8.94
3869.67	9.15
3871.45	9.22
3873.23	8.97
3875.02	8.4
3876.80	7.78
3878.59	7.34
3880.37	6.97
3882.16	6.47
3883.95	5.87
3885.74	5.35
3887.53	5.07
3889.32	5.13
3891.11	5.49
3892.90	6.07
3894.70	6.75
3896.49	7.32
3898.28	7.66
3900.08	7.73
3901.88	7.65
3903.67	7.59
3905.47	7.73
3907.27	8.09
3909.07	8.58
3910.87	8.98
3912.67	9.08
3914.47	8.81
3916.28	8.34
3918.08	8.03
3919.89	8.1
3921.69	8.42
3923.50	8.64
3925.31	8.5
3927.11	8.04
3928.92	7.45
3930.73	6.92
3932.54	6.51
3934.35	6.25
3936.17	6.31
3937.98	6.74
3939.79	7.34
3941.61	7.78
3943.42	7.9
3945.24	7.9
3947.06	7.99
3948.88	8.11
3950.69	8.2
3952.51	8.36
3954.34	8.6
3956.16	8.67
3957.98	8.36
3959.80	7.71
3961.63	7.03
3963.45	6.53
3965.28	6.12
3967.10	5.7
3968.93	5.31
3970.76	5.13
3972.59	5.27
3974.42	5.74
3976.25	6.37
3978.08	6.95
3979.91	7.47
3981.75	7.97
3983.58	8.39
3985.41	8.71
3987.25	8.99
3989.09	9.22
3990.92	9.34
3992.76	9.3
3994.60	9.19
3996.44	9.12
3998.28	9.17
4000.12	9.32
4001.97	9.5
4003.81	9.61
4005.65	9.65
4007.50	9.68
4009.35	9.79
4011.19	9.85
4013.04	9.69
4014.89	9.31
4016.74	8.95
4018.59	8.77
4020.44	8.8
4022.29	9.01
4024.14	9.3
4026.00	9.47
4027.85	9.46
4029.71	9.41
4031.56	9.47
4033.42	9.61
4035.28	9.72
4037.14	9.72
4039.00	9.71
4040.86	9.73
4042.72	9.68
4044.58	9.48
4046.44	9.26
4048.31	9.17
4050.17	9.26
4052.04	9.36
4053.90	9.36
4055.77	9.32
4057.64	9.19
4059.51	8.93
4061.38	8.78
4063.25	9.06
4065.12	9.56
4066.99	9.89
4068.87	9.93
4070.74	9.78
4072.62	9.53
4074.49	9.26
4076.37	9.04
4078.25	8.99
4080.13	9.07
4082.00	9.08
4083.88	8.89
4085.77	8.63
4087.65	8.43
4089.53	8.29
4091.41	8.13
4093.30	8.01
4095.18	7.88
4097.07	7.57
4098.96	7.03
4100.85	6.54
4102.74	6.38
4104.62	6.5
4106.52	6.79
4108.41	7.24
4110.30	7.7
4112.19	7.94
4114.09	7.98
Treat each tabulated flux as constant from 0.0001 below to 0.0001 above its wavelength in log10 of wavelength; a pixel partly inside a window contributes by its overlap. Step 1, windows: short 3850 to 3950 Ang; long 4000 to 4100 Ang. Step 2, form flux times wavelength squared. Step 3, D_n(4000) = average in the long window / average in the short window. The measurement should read 1.3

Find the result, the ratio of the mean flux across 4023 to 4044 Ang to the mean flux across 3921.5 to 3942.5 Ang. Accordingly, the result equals 1.3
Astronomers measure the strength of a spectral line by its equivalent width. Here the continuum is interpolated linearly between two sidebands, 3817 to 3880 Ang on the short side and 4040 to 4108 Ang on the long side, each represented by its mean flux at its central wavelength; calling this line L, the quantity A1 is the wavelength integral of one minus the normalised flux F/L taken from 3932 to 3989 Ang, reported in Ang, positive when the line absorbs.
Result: 5.3 Ang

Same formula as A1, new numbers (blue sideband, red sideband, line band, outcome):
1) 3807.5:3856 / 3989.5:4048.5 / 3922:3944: 2.3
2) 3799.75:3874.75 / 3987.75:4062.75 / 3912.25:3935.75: 1.0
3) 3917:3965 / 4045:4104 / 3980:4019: -4.9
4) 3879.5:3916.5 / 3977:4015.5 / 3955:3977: 5.0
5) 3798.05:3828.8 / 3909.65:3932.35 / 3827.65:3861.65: 3.5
